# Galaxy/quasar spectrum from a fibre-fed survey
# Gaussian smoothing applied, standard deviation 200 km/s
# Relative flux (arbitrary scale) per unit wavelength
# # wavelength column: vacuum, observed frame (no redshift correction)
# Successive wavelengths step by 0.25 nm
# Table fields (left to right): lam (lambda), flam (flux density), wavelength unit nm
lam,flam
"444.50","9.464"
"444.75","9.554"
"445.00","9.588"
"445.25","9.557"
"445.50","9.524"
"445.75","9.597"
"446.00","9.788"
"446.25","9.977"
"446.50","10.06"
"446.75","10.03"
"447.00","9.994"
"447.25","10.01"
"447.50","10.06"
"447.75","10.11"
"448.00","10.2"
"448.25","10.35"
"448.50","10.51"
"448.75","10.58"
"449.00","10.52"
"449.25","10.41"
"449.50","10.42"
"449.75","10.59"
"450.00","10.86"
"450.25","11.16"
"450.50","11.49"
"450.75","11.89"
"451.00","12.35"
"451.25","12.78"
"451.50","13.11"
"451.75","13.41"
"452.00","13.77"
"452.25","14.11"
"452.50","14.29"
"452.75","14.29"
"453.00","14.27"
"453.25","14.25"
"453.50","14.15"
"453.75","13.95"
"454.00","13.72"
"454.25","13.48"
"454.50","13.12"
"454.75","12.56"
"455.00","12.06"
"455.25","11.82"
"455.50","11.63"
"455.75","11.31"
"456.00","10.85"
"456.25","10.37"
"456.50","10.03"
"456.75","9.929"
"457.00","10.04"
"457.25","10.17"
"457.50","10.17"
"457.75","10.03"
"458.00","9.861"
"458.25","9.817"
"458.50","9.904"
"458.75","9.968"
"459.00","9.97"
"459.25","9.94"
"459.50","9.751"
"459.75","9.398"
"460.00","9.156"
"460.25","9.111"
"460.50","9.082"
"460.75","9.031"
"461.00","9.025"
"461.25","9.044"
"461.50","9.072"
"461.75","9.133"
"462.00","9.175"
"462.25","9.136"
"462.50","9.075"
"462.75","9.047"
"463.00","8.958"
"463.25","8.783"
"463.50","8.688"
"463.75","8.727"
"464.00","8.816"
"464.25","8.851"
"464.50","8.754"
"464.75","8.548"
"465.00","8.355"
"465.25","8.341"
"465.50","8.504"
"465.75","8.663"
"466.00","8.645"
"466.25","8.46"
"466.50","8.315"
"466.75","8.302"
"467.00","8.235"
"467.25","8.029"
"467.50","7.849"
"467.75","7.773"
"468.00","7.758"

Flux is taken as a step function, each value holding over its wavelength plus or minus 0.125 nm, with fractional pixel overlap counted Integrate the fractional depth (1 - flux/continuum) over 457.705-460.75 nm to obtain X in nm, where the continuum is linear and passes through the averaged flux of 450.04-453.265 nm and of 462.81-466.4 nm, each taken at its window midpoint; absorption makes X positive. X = 0.25 nm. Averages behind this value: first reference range 13.1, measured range 9.63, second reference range 8.65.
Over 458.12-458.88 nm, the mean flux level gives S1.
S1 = 9.9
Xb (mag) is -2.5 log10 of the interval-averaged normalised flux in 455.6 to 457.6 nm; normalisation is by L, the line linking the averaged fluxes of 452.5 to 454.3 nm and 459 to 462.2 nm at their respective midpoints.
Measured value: 0.15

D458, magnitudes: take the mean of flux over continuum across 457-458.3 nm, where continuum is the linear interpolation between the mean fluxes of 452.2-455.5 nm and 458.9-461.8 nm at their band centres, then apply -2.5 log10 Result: 0.10 mag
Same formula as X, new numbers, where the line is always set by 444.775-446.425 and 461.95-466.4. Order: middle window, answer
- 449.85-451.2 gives -0.311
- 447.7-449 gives -0.115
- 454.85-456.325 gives -0.357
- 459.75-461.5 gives -0.035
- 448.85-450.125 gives -0.145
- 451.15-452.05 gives -0.371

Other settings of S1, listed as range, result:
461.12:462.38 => 9.11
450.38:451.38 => 12.1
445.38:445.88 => 9.56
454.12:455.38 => 12.6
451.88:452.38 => 13.9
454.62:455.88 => 11.9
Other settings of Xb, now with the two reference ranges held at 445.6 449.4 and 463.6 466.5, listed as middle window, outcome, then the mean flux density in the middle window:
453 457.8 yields -0.25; 11.9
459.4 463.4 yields -0.02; 9.12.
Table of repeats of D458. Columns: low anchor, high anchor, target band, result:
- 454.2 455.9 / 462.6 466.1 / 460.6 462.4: 0.078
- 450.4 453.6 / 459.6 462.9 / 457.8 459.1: 0.054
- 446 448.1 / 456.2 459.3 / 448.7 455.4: -0.247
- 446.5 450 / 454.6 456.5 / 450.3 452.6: -0.196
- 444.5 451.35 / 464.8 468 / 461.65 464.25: -0.034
